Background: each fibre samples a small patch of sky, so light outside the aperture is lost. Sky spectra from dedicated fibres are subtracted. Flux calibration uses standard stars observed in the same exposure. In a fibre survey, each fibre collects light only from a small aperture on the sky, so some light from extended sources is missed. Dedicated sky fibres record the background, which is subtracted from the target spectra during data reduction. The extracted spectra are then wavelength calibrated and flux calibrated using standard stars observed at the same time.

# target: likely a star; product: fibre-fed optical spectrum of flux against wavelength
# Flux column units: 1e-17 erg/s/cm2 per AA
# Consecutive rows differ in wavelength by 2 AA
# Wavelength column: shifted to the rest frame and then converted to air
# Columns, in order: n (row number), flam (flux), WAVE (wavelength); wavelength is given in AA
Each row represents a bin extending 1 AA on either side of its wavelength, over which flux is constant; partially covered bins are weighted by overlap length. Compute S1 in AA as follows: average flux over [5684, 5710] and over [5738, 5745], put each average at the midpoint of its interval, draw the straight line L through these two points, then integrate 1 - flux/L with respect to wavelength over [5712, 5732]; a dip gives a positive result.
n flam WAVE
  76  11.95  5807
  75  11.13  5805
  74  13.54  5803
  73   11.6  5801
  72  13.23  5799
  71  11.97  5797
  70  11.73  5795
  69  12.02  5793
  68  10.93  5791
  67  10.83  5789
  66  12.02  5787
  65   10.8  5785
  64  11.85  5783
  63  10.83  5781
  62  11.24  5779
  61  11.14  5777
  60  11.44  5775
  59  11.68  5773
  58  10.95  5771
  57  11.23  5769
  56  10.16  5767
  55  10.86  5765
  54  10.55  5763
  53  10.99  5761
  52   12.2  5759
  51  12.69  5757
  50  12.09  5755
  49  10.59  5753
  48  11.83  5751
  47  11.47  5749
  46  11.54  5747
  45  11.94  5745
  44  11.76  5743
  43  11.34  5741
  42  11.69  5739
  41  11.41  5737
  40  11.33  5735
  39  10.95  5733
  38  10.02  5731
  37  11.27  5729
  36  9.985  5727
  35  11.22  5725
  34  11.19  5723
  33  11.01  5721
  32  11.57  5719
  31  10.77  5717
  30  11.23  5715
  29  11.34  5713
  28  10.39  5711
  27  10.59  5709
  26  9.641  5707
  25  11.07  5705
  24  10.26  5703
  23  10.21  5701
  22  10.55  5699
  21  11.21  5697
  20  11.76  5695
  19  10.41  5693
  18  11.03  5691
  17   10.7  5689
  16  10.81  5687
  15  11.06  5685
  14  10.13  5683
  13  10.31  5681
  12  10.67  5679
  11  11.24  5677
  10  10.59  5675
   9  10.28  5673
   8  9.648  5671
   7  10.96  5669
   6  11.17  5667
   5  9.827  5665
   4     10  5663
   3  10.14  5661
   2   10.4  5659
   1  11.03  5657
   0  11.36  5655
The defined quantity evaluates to 0.5 AA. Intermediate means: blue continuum 10.7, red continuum 11.6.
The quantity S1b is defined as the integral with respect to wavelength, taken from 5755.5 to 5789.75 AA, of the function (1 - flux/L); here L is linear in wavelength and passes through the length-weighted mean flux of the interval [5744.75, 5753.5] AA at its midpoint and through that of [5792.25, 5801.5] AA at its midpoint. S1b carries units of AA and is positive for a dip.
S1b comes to 1.5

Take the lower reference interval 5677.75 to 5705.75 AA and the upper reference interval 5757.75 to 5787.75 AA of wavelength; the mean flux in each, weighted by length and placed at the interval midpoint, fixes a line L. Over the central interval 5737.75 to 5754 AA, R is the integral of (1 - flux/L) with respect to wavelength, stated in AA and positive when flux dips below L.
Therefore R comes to -0.7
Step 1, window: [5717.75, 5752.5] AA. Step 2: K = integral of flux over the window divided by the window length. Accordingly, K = 11.3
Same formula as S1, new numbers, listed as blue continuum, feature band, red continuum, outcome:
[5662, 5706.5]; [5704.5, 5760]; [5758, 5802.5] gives -1.04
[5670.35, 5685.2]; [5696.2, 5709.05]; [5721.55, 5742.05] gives 0.30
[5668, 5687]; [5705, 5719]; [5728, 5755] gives 0.29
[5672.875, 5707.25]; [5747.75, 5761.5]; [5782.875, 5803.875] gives -0.36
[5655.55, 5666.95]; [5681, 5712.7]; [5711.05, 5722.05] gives 0.58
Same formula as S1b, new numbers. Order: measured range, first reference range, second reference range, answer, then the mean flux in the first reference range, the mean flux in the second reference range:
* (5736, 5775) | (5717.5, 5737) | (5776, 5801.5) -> -0.6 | 11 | 11.6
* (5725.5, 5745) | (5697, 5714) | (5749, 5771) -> -0.3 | 10.5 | 11.3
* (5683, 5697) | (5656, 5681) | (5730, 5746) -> -0.2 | 10.5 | 11.3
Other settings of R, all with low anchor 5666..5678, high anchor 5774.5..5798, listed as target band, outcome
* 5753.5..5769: -0.13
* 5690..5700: -0.18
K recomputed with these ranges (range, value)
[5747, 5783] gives 11.3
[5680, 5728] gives 10.8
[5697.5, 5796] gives 11.2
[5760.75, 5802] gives 11.3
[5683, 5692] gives 10.8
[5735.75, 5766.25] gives 11.5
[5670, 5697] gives 10.7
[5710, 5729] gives 11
